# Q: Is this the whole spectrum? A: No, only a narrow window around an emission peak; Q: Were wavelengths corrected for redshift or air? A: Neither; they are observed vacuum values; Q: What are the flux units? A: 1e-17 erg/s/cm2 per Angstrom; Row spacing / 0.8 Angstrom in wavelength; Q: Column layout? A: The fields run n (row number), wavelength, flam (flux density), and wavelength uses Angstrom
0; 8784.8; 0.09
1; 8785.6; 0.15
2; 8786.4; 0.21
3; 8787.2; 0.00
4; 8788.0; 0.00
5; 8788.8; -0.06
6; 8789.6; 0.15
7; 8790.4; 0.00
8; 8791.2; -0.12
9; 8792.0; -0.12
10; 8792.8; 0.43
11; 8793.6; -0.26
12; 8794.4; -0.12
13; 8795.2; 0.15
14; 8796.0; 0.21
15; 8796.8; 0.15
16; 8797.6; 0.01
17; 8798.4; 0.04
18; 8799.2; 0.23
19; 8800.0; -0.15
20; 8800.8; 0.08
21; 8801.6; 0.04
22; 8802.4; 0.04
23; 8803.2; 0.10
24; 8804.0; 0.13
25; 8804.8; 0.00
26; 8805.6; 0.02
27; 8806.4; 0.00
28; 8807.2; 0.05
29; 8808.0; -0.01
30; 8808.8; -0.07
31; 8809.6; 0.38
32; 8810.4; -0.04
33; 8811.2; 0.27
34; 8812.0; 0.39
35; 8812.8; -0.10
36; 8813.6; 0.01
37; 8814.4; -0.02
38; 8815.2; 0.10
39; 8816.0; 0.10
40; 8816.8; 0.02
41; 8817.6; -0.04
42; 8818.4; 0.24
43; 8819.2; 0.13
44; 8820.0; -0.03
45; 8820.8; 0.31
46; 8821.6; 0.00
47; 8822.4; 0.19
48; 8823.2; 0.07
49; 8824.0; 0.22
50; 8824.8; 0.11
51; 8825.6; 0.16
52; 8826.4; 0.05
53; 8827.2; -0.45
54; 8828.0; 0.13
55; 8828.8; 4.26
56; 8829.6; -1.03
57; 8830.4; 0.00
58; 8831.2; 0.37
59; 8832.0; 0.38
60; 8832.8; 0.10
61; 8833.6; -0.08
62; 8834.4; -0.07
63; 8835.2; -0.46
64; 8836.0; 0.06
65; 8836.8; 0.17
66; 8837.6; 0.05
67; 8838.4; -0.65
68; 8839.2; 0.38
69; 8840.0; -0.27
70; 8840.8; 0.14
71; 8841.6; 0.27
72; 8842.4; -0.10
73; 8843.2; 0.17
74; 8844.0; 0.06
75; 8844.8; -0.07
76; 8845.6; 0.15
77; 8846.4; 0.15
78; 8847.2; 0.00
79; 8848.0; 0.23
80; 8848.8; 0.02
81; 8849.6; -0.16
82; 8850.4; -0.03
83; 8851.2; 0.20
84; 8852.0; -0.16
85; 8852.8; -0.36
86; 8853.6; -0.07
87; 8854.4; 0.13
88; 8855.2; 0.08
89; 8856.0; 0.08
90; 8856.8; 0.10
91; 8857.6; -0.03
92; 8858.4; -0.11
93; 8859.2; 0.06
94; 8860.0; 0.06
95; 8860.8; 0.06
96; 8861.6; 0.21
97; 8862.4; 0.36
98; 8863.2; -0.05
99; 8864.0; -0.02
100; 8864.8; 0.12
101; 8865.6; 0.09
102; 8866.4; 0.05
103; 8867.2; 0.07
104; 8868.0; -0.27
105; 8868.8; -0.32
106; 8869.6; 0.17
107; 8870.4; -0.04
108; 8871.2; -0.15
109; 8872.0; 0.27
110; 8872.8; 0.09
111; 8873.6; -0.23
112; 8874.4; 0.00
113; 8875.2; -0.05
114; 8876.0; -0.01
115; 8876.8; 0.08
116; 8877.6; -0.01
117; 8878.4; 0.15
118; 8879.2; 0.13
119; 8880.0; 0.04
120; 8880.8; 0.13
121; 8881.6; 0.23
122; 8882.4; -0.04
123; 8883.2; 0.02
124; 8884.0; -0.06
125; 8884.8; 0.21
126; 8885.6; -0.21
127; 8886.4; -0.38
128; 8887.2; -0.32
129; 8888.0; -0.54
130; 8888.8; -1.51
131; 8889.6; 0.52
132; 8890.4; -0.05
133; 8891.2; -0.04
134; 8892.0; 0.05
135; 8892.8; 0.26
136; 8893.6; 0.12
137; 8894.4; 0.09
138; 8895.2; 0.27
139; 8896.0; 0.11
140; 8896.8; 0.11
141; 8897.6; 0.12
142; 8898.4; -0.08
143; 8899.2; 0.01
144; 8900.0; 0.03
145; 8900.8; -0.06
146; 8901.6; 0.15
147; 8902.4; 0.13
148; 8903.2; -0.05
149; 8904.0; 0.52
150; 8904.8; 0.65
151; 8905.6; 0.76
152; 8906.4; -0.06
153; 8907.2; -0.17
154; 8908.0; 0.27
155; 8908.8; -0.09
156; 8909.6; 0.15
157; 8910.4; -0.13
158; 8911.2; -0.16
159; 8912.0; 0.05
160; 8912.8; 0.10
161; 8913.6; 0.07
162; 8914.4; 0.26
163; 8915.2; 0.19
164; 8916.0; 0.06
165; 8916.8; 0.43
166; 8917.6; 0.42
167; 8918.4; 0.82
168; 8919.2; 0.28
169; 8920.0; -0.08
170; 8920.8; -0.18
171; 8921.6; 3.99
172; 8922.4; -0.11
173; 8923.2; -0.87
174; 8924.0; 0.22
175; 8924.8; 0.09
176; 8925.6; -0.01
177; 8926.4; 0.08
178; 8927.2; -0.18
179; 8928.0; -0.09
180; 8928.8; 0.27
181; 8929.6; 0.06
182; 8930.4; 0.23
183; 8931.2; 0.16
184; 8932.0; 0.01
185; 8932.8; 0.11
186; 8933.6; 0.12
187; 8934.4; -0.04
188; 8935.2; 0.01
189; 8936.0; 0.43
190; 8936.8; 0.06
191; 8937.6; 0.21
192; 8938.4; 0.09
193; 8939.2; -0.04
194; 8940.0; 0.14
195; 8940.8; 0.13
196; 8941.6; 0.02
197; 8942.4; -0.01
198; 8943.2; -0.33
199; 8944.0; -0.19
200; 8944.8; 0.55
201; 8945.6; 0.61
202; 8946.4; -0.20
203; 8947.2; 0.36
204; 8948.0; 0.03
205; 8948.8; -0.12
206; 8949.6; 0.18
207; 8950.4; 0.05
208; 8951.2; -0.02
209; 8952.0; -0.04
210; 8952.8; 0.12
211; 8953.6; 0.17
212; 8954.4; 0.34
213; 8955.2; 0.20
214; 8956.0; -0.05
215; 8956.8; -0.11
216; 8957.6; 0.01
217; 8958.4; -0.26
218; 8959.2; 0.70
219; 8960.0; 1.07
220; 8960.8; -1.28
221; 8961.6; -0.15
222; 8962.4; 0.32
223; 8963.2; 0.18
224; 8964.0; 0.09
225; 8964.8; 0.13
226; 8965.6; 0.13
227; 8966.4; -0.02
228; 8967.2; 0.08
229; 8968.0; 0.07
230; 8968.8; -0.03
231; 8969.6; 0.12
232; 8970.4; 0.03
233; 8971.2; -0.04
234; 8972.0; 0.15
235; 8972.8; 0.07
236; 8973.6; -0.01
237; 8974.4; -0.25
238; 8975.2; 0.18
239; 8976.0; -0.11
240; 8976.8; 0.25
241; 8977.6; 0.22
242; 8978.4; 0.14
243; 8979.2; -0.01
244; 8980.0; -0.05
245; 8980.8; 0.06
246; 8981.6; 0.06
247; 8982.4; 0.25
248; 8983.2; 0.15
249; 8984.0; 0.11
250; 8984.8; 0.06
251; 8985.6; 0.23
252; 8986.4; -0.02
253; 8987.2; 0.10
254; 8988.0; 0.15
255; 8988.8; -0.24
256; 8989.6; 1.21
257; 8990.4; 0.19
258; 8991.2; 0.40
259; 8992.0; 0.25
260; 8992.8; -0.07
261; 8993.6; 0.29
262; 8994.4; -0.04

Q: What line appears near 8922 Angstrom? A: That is H-gamma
